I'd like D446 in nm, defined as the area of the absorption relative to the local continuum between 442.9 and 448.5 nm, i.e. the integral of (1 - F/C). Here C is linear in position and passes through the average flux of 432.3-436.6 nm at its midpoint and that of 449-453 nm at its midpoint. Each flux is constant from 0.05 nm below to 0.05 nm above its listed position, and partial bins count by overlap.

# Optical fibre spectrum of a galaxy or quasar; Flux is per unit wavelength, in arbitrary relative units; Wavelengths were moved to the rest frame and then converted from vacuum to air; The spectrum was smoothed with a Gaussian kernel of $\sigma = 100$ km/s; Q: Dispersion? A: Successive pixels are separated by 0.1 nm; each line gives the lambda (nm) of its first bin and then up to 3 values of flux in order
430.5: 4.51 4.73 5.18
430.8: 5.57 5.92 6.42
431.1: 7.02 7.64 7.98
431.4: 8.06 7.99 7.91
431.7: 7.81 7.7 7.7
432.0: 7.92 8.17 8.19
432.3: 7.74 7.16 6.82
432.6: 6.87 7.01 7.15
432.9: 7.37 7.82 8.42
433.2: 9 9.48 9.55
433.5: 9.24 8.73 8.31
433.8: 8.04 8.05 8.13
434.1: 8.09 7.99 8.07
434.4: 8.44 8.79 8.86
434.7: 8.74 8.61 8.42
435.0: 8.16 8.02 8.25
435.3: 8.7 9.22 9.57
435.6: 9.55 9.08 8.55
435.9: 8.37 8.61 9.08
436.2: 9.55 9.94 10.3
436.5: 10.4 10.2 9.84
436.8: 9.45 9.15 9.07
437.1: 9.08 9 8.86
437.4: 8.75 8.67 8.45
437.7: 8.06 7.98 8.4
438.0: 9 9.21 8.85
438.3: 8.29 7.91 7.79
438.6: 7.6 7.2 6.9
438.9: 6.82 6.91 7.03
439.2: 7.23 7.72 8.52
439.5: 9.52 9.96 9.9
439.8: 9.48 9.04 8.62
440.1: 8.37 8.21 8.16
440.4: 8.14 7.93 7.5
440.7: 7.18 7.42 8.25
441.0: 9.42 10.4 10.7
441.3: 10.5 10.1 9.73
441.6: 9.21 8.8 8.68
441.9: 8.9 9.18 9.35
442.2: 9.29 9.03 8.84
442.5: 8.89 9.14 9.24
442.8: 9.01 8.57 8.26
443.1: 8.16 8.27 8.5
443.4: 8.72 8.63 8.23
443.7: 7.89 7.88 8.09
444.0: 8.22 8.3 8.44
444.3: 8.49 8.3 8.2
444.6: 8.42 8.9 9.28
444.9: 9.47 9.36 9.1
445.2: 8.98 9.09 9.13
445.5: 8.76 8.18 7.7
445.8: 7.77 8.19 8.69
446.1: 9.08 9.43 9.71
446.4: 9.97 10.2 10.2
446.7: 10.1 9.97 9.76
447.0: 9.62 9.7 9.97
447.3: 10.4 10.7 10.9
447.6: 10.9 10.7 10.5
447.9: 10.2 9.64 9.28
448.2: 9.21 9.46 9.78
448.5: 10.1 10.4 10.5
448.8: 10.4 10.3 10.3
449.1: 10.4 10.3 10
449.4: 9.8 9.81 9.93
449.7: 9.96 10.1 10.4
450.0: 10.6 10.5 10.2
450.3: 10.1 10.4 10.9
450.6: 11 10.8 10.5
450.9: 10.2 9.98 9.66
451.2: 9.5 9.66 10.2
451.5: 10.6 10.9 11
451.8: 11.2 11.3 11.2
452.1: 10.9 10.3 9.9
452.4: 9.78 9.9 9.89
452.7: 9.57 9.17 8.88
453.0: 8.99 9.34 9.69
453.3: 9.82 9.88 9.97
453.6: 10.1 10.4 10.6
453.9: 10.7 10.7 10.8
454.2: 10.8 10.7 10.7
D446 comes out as 0.32 nm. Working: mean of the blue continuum 8.55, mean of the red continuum 10.2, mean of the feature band 9.15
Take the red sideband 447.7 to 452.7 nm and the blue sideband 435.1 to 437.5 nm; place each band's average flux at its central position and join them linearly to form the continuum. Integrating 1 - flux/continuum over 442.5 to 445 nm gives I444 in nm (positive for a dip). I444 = 0.31 nm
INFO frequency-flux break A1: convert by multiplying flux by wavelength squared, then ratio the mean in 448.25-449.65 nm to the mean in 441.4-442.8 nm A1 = 1.14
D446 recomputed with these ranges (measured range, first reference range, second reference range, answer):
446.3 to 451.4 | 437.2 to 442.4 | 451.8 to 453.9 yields -0.305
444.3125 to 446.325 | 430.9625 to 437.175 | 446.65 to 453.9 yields 0.181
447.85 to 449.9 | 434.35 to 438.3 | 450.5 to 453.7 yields -0.022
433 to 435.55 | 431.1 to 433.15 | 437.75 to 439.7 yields -0.256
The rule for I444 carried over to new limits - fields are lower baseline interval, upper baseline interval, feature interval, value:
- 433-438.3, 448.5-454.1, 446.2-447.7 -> -0.05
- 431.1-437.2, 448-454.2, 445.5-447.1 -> 0.08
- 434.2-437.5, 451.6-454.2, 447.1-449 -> -0.06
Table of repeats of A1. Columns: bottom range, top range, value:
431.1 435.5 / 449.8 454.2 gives 1.37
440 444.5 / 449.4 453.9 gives 1.22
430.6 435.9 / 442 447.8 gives 1.20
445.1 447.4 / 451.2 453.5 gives 1.11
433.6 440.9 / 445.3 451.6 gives 1.22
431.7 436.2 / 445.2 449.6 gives 1.24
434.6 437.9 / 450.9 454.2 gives 1.22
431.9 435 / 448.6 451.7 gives 1.36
